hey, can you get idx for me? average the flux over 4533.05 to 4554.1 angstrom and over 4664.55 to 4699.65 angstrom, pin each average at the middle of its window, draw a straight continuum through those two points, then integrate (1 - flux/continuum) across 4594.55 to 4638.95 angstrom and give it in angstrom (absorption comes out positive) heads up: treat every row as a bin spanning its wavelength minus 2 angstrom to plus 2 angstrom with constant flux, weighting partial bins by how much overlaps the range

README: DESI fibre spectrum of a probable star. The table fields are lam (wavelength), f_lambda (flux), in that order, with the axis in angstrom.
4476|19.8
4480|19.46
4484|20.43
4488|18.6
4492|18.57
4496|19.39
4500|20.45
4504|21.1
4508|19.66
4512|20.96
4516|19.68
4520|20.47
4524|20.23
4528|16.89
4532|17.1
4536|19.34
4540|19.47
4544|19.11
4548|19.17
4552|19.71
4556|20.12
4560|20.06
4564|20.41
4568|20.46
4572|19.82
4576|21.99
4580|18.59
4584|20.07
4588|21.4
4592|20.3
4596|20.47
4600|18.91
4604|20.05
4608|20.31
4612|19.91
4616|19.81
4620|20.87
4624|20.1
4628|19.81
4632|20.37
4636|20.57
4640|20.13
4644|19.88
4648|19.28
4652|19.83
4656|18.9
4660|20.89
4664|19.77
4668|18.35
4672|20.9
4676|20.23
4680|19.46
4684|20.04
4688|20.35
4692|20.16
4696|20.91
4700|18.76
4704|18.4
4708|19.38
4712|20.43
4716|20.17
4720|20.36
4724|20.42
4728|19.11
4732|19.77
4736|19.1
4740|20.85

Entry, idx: -1.0 angstrom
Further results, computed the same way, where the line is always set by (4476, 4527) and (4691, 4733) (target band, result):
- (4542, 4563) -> 0.2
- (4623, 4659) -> -0.1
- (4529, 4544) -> 1.0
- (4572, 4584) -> -0.2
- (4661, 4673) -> 0.1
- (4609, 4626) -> -0.3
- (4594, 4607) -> 0.0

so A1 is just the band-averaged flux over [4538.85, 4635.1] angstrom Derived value 20.1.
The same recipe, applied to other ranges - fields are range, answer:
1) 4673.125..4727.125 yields 19.9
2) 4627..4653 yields 20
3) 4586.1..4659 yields 20.1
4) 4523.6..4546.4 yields 18.6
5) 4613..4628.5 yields 20.2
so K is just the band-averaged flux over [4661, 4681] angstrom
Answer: 19.8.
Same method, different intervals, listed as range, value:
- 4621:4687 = 19.9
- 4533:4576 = 19.8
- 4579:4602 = 20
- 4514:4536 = 18.9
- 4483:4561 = 19.5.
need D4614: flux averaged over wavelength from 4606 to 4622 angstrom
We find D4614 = 20.2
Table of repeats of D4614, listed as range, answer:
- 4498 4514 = 20.5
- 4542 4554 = 19.3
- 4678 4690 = 19.9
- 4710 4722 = 20.3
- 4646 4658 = 19.3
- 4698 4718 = 19.4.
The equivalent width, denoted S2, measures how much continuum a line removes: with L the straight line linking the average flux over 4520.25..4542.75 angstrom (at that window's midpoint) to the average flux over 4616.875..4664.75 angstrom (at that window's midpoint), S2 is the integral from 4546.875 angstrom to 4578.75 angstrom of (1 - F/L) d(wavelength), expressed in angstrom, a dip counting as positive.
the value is -1.79 angstrom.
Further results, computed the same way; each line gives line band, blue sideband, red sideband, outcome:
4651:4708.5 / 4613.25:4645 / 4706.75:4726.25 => 1.2 angstrom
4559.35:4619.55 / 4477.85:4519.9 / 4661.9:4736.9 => -1.1 angstrom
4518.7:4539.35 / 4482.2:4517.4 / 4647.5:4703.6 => 1.1 angstrom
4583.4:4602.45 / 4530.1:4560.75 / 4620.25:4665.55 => -0.6 angstrom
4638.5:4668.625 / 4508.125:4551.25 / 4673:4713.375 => 0.0 angstrom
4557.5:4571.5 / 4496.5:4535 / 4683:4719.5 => -0.4 angstrom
